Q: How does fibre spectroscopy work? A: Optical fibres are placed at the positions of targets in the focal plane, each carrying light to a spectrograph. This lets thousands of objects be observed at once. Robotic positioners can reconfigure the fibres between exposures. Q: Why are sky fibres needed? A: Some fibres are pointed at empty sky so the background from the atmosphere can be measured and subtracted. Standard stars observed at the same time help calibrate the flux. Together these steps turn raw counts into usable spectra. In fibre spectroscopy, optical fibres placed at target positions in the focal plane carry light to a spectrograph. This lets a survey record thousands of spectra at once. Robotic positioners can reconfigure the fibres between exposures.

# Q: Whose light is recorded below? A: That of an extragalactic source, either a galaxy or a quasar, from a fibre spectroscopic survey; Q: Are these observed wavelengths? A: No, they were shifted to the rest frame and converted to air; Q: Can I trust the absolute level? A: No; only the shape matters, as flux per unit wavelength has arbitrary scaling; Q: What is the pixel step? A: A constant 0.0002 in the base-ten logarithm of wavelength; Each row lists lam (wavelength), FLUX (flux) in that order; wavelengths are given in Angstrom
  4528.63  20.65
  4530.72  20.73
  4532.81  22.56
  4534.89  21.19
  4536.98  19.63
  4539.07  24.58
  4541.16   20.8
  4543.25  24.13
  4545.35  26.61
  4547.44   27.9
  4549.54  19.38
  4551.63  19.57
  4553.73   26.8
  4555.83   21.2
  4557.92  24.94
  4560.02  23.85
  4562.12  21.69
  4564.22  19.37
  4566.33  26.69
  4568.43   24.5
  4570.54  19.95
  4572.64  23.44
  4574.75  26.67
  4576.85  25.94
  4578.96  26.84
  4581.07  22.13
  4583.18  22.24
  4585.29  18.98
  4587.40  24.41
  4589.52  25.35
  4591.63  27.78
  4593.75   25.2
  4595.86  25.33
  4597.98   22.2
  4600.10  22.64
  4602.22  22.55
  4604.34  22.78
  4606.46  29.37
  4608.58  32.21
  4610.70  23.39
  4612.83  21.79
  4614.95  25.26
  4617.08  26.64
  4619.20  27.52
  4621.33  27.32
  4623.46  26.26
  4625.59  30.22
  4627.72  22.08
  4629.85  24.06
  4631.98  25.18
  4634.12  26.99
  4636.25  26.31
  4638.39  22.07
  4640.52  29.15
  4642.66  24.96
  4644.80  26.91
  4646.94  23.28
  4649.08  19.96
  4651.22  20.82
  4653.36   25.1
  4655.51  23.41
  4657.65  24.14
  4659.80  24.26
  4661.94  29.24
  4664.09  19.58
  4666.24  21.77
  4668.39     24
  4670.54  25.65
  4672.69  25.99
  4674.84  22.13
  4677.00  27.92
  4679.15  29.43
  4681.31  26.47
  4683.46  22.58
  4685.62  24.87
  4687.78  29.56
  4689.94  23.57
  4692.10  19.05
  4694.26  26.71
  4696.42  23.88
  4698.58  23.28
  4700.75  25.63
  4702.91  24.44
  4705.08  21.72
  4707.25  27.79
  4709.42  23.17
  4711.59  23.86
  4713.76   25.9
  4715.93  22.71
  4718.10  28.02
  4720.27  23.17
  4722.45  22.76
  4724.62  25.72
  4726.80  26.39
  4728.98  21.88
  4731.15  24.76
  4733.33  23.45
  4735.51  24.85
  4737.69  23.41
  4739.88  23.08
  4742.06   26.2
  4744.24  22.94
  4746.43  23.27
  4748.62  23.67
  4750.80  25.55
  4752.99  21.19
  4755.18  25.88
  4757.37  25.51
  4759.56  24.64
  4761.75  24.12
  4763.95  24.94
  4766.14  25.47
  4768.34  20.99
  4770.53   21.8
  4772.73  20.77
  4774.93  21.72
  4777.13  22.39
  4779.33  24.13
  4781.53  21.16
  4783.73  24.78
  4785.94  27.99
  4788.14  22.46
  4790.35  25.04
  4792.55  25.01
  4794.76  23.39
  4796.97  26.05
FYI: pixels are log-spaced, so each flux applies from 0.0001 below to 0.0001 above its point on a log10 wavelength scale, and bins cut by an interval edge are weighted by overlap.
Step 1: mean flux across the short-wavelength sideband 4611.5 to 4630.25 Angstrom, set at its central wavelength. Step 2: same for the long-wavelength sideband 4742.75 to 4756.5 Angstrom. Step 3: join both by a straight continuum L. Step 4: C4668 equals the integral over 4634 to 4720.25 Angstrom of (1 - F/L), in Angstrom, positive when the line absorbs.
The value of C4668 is 1.0 Angstrom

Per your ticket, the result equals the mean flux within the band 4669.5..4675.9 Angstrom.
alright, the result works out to 24.6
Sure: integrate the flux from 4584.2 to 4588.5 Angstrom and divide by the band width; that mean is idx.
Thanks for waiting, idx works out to 21.7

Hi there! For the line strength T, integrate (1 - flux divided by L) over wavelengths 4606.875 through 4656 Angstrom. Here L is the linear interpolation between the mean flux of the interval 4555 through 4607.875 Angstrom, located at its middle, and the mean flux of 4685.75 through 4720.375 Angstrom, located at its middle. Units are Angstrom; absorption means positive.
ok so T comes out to -2.3 Angstrom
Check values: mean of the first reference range 23.9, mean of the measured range 25.3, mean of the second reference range 24.6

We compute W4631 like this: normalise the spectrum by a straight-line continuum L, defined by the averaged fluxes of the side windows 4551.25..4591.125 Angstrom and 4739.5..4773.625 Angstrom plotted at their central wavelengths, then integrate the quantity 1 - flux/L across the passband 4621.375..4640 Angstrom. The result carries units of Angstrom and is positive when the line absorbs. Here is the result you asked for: -1.6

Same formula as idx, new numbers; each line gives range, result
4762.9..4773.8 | 22.8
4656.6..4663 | 25.9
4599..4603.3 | 22.6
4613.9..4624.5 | 26.6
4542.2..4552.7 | 23.5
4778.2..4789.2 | 24.1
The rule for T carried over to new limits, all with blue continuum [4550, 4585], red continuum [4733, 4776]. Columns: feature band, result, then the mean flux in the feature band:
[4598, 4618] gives -1.4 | 25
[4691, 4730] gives -1.1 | 24.2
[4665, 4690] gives -1.9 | 25.4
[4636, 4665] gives -0.9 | 24.2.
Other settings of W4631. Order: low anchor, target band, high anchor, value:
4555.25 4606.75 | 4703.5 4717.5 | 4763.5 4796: -0.5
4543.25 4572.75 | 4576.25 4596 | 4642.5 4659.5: -0.8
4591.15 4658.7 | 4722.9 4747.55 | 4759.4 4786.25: -0.4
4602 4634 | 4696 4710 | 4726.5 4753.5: 0.1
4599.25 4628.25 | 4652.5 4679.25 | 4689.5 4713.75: 0.1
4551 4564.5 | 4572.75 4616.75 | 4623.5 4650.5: -1.5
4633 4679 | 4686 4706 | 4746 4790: 0.0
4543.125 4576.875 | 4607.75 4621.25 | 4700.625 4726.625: -1.2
